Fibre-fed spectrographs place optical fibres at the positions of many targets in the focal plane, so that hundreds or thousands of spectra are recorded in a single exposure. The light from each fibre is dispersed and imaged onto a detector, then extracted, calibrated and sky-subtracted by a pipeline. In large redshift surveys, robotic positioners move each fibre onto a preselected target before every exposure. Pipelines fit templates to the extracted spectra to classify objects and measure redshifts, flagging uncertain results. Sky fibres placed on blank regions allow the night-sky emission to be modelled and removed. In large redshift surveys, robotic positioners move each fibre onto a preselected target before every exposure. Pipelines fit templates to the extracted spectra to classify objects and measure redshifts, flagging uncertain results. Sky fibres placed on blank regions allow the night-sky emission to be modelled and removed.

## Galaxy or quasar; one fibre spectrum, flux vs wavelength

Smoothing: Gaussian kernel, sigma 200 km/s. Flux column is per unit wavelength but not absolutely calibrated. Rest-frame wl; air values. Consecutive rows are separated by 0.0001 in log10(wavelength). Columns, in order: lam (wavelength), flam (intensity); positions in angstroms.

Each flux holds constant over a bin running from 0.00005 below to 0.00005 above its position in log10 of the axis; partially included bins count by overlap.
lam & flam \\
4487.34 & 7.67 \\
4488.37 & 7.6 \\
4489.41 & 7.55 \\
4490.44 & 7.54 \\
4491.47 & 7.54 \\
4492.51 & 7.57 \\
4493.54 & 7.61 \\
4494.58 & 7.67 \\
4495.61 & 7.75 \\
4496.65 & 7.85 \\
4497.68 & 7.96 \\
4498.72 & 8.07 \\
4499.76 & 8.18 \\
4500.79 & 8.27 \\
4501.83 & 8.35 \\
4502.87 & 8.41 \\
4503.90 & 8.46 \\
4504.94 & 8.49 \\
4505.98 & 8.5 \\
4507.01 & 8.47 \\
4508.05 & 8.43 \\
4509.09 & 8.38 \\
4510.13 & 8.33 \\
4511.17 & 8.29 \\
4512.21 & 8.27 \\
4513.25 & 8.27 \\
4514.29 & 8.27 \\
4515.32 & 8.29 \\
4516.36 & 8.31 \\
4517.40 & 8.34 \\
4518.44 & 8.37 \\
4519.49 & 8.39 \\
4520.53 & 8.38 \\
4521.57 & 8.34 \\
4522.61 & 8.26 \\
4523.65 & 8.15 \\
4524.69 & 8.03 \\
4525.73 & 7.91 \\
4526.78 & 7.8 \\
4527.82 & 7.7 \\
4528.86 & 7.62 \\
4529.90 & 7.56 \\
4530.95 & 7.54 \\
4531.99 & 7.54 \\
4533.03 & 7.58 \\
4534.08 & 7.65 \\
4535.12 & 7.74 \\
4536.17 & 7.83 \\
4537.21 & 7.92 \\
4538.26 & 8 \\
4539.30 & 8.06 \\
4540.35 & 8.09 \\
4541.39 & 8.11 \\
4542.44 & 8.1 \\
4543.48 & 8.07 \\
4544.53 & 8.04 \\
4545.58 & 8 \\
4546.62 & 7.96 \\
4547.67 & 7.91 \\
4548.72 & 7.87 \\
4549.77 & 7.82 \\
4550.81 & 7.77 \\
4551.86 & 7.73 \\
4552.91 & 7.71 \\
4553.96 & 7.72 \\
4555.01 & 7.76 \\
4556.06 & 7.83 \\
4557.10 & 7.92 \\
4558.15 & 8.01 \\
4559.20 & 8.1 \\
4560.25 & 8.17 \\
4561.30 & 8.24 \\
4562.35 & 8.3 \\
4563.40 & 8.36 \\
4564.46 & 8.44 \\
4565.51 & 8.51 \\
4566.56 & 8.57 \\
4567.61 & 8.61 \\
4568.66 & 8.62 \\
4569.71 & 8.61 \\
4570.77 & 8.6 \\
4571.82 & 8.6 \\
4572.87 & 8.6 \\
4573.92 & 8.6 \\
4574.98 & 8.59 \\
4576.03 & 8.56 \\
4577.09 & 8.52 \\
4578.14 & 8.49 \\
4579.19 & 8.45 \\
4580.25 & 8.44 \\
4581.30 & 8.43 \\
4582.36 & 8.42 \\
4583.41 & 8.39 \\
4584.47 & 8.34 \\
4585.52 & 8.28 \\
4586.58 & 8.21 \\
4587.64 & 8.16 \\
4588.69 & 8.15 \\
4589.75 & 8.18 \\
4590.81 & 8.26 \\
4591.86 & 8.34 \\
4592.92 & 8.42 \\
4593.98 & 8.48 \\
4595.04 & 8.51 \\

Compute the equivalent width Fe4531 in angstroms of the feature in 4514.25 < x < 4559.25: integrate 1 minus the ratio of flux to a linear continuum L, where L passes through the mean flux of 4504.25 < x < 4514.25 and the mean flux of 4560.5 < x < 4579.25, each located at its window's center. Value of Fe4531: 2.6 angstroms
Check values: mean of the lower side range 8.37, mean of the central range 7.95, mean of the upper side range 8.51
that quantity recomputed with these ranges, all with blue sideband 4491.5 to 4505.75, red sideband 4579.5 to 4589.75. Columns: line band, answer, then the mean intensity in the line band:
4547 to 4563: 0.56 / 7.93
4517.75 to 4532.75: 0.28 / 7.97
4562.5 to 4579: -0.56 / 8.54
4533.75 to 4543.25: 0.24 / 7.96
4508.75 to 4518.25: -0.26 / 8.31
